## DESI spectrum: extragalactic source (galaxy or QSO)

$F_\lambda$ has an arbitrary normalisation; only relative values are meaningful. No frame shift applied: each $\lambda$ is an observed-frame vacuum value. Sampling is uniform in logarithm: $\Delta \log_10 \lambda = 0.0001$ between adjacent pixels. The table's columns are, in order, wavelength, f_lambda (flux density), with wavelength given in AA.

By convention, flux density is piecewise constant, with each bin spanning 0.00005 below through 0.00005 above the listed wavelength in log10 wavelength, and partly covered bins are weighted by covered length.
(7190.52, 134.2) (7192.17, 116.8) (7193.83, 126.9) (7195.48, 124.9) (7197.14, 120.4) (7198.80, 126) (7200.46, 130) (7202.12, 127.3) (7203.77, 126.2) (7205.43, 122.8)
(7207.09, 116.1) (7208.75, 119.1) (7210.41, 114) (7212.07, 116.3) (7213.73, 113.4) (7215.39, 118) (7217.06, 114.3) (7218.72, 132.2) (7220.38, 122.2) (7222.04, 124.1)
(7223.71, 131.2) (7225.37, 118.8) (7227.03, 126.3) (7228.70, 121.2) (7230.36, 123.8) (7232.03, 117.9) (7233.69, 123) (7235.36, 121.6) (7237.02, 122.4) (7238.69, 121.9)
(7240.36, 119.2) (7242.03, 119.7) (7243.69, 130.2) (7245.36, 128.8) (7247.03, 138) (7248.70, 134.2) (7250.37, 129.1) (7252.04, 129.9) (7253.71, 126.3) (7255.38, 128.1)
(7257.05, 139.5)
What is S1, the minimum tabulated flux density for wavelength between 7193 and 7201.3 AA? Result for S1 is 120.4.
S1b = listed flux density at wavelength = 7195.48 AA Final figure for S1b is 124.9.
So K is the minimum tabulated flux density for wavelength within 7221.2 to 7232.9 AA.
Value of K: 117.9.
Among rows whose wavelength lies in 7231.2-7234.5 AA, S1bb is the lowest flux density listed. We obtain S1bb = 117.9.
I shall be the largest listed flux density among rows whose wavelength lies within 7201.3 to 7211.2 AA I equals 127.3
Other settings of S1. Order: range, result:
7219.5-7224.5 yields 122.2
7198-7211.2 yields 114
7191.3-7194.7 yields 116.8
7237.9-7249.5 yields 119.2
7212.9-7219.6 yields 113.4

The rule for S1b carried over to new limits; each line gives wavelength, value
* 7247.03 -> 138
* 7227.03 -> 126.3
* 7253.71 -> 126.3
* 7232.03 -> 117.9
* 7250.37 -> 129.1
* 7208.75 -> 119.1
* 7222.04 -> 124.1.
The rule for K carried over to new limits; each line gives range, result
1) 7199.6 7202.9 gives 127.3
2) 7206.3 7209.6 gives 116.1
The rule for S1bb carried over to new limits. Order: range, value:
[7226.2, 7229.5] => 121.2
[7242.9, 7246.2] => 128.8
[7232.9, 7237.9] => 121.6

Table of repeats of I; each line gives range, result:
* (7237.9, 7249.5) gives 138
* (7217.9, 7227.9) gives 132.2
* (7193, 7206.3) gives 130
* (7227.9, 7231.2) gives 123.8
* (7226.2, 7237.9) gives 126.3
